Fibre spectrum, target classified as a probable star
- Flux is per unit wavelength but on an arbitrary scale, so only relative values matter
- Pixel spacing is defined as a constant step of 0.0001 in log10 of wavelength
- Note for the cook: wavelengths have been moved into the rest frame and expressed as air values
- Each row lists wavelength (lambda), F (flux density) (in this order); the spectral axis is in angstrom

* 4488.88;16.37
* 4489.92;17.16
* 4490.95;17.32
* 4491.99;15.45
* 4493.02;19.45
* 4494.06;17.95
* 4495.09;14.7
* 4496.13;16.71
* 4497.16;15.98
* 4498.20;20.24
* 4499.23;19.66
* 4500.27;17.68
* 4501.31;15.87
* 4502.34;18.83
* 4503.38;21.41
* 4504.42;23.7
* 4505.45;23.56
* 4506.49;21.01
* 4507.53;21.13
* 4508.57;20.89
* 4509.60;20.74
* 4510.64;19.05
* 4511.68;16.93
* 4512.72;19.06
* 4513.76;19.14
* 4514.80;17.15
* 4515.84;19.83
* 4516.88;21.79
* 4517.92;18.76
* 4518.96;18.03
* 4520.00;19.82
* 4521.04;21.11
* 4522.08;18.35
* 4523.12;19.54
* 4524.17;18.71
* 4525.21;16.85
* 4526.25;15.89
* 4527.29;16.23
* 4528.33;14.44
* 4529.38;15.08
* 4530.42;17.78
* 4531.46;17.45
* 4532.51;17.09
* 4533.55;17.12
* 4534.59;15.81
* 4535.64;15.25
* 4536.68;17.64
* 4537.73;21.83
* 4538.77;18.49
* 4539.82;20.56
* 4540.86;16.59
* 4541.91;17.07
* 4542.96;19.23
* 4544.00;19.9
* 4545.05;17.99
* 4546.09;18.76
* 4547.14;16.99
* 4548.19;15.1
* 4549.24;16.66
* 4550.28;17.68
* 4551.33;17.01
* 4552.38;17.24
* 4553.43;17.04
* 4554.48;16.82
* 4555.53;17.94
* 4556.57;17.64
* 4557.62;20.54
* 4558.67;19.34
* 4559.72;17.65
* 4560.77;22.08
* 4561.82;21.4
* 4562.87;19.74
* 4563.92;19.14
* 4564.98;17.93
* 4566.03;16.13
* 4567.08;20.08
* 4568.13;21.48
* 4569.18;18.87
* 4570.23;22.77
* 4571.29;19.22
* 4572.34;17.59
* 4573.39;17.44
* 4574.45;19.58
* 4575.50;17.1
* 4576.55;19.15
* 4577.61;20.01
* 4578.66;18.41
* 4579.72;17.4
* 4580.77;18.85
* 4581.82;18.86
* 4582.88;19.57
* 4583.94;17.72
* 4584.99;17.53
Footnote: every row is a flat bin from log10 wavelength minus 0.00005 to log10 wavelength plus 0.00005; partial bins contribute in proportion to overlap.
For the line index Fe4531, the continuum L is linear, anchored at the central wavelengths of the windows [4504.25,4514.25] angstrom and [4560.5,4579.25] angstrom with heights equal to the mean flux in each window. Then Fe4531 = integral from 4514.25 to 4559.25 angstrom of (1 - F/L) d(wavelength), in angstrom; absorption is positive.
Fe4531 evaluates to 4.5 angstrom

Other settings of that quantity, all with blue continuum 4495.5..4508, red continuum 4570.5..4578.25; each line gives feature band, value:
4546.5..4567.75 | 0.77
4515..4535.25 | 1.54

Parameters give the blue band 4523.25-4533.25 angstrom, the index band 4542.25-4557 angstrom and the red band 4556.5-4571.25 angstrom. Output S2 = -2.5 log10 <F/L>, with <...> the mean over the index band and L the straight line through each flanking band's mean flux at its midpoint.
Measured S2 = 0.05 mag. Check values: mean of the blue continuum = 16.7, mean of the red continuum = 19.7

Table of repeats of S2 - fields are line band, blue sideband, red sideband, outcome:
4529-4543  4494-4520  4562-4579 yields 0.09 mag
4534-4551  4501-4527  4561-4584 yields 0.09 mag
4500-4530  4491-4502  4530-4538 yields -0.10 mag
